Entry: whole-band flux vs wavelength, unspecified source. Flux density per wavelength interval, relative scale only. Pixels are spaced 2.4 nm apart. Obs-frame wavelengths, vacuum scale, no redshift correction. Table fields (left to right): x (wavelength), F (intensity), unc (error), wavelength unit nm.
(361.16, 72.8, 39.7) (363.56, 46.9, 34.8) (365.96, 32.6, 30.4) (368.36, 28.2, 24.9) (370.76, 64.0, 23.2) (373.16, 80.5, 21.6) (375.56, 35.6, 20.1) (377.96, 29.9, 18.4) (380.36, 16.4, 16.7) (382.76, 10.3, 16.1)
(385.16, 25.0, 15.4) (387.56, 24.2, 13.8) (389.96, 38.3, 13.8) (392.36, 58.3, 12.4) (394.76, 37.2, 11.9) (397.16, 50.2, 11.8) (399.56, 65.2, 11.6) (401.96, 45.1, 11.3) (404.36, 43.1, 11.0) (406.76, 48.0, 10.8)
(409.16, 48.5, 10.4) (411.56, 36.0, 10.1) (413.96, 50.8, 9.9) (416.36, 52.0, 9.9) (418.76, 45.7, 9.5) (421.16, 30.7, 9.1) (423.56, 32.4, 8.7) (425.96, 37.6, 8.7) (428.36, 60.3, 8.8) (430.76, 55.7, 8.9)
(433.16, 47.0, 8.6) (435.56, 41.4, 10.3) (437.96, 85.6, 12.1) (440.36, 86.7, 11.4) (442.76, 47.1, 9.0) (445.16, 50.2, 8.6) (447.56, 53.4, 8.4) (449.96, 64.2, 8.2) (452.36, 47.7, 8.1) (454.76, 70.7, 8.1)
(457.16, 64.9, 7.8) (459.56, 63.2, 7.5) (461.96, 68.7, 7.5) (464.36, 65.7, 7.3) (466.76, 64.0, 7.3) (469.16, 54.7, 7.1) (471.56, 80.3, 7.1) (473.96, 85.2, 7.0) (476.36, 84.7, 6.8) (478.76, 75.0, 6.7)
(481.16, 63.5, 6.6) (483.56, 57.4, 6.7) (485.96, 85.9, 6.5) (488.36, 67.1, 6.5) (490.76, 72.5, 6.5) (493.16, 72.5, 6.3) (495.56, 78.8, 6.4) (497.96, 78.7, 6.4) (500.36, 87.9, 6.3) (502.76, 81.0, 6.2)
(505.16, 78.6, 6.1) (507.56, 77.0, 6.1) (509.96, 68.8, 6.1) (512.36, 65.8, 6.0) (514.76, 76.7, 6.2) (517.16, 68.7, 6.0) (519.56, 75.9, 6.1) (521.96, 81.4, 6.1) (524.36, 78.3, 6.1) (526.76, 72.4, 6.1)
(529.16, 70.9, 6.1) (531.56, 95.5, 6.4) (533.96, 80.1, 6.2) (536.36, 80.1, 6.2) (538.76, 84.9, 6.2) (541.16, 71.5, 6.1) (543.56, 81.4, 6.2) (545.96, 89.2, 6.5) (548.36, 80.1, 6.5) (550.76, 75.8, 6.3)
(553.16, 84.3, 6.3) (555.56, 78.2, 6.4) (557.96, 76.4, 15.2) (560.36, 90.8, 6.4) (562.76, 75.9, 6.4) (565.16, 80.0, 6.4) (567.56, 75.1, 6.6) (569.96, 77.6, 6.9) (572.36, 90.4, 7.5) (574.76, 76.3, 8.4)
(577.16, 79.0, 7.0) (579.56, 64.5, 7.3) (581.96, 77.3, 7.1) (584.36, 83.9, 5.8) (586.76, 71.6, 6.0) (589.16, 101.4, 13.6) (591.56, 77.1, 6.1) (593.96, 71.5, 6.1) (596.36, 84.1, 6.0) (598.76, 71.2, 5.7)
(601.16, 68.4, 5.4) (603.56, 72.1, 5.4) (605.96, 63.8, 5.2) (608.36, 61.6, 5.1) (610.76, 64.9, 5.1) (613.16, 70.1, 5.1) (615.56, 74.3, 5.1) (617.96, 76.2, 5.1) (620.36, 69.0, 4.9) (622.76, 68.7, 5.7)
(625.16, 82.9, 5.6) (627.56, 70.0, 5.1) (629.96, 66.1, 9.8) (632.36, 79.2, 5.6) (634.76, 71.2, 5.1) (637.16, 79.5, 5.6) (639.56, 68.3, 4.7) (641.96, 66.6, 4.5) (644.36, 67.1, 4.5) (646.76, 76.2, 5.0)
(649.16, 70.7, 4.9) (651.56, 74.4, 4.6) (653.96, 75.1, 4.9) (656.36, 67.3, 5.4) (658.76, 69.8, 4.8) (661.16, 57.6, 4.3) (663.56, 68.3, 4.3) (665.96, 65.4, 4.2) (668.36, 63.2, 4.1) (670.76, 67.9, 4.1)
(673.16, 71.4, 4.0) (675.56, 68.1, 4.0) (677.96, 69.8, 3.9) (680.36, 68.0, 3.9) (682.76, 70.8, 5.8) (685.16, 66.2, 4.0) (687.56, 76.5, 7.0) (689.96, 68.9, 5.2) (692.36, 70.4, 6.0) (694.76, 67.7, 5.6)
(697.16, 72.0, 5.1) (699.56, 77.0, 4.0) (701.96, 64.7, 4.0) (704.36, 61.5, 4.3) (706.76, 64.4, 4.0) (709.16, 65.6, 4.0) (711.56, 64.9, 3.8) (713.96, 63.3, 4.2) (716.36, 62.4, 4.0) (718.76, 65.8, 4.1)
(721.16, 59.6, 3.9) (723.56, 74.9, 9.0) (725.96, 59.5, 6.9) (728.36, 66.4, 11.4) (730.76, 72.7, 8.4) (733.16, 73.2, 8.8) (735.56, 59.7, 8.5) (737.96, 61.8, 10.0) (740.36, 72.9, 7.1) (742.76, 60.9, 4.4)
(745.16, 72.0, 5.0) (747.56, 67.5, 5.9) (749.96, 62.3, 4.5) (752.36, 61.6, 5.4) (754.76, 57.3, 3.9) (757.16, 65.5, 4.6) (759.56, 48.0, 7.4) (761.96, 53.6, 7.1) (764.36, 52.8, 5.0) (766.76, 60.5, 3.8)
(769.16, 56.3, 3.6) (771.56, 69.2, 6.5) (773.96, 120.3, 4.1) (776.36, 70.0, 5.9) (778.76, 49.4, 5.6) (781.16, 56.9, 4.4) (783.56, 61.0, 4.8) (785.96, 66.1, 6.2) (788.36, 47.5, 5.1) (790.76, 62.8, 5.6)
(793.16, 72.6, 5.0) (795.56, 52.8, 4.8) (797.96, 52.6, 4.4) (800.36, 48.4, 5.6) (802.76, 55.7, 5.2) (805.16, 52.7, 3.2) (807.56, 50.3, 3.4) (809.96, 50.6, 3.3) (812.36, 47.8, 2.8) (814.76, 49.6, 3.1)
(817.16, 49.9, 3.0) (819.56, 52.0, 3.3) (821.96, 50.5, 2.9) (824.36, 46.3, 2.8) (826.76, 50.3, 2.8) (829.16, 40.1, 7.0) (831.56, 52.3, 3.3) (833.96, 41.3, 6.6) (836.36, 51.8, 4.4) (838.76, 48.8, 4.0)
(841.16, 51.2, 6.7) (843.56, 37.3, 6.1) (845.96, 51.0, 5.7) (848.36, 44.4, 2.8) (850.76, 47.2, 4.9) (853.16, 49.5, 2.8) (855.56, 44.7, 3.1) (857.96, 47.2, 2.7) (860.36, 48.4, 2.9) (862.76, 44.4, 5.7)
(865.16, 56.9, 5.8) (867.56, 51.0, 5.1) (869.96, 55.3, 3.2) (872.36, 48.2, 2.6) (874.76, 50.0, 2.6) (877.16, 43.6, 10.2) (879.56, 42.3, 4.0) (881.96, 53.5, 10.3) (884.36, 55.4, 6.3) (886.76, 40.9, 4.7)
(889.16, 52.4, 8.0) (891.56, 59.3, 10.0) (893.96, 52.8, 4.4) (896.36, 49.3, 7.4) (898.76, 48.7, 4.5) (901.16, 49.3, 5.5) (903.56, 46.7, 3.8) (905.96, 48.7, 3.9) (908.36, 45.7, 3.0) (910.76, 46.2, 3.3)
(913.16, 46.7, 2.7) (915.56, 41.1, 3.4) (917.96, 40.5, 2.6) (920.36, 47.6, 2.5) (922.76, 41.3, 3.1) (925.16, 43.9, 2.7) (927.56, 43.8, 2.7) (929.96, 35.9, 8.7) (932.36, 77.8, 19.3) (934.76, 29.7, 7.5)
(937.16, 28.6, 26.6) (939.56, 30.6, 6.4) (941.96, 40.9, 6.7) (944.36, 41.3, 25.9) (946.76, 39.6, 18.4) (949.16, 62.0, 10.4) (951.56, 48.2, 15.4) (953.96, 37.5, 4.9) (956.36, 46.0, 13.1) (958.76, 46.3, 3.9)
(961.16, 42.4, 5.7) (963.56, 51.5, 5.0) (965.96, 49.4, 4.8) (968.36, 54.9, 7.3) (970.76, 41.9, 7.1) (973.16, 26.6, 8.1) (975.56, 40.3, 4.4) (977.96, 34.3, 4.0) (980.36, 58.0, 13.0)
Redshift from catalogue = 0.178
